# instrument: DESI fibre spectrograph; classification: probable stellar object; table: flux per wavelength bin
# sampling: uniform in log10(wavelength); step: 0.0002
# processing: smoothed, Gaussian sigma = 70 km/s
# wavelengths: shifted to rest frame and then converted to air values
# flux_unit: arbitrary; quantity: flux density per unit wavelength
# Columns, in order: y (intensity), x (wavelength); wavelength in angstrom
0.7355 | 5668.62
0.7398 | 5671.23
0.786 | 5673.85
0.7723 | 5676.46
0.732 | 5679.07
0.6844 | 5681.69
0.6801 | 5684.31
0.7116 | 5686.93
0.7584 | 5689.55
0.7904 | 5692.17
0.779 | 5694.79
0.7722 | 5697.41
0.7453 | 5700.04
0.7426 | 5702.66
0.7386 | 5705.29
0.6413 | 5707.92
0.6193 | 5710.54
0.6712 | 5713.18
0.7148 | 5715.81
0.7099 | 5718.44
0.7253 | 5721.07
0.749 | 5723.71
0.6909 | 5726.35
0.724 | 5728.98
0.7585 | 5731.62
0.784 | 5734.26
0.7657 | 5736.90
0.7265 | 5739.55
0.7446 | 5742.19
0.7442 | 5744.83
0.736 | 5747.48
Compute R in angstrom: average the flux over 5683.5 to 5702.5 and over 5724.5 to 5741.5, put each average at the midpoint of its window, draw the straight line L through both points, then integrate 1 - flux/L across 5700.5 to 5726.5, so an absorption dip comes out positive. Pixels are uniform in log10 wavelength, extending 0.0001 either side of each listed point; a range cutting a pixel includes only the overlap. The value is 1.52 angstrom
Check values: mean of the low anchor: 0.75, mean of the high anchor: 0.742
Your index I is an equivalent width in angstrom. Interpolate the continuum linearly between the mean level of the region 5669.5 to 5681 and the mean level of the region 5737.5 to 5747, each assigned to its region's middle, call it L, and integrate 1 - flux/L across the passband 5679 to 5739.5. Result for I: 1.68 angstrom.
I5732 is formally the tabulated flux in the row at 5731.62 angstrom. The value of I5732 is 0.7585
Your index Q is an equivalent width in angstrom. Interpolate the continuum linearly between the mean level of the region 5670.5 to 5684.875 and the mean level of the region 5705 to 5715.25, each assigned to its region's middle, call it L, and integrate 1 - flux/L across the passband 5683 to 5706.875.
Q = -1.7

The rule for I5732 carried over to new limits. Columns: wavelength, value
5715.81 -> 0.7148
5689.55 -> 0.7584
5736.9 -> 0.7657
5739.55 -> 0.7265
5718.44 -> 0.7099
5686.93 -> 0.7116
